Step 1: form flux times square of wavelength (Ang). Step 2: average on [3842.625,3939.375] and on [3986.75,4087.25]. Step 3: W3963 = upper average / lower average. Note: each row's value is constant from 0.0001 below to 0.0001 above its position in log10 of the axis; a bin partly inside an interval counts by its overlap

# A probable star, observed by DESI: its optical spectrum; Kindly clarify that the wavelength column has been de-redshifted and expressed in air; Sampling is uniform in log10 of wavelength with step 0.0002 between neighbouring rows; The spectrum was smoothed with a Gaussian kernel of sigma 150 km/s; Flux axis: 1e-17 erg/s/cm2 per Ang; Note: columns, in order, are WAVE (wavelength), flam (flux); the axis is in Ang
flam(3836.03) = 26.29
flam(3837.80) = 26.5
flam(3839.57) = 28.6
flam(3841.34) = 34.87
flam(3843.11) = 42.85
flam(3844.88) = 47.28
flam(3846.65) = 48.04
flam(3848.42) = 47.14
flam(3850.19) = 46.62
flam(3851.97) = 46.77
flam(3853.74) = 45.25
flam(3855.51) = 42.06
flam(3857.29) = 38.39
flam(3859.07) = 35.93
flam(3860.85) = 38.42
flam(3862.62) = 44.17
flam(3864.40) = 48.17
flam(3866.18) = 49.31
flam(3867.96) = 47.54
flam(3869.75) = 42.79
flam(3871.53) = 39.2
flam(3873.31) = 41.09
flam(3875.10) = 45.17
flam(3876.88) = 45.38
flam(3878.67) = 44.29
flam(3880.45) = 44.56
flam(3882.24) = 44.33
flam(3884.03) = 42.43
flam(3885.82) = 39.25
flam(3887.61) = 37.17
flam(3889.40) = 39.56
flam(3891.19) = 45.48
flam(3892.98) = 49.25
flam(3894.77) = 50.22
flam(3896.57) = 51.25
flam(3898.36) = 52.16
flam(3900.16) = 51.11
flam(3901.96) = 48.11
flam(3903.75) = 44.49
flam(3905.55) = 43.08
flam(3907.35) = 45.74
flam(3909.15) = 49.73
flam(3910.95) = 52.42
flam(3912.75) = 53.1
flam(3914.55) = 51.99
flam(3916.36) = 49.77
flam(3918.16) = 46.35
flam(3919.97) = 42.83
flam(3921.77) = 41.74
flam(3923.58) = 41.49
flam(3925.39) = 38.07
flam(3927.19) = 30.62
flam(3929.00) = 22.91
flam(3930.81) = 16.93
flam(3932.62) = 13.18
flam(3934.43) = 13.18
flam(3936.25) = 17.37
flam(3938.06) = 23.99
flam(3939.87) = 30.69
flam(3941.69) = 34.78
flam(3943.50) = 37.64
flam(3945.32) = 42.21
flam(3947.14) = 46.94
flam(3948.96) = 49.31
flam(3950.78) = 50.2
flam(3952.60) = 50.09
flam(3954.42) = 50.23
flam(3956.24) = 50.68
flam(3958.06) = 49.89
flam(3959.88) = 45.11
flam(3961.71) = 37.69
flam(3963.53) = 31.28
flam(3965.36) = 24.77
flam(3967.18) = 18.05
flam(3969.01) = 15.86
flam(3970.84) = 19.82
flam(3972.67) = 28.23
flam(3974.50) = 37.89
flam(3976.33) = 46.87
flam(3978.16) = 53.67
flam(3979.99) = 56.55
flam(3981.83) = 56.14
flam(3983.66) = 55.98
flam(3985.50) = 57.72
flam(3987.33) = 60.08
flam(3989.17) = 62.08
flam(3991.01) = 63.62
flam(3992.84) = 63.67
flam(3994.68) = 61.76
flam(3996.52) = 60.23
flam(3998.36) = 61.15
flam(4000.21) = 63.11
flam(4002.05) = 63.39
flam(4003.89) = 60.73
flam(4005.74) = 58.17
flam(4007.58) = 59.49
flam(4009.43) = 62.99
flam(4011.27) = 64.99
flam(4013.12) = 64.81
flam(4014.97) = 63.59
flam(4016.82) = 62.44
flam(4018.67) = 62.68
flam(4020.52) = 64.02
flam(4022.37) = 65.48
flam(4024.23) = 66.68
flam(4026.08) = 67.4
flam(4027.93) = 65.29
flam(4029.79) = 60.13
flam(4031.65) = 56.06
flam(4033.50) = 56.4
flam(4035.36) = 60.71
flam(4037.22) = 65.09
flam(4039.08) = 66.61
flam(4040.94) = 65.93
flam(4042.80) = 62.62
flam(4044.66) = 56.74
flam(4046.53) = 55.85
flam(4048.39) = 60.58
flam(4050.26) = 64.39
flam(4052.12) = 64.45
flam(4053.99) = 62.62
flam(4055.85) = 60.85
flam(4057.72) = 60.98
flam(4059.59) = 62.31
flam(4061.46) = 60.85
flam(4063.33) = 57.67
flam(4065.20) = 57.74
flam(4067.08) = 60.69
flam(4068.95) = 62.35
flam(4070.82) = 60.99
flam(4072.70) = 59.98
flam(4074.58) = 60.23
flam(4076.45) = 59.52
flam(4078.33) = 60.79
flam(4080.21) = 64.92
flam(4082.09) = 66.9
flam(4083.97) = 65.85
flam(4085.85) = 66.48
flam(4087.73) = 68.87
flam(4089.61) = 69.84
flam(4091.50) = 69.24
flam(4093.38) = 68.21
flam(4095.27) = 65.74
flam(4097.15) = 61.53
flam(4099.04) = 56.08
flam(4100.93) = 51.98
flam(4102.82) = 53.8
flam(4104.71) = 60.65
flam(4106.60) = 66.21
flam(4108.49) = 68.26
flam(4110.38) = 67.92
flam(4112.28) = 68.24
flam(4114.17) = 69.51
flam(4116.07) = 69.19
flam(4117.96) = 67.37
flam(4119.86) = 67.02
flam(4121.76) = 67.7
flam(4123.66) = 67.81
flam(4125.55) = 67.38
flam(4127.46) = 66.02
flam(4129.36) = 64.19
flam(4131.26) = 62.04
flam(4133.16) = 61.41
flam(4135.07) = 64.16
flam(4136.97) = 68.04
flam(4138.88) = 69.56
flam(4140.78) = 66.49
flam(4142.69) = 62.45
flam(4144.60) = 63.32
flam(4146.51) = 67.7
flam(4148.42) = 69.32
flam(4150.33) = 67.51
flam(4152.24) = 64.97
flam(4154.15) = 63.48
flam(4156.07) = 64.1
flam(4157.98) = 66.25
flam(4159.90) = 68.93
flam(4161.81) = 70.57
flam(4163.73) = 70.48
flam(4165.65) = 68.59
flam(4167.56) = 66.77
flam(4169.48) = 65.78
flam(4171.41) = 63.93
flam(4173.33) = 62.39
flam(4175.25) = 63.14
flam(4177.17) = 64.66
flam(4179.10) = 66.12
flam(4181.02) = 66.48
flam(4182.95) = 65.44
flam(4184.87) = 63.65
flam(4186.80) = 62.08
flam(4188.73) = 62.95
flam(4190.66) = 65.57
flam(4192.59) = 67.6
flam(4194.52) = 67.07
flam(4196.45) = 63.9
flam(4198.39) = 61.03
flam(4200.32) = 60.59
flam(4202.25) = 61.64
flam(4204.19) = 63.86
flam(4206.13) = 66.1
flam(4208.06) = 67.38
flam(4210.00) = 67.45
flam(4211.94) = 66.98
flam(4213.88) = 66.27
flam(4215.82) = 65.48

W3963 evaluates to 1.60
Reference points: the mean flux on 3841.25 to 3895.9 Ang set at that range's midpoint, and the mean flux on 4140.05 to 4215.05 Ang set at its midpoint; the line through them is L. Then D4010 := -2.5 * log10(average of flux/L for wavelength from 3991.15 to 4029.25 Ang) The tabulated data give -0.17 mag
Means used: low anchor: 43.8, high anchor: 65.5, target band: 63.1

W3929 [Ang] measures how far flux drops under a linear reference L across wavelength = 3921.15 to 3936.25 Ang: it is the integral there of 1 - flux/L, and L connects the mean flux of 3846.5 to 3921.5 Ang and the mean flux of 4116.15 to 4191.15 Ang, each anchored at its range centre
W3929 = 6.9 Ang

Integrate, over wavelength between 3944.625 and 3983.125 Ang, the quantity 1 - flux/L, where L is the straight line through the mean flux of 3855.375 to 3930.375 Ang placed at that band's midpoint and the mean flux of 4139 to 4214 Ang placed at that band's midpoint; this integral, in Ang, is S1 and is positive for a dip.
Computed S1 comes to 6.3 Ang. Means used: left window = 43.9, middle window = 41.2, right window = 65.5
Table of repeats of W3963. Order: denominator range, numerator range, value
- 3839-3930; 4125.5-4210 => 1.71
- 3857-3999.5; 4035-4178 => 1.63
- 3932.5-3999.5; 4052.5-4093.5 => 1.54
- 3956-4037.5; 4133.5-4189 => 1.32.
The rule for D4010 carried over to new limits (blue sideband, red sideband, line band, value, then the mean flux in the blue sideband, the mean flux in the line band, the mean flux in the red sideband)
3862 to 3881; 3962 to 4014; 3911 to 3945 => 0.357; 44.7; 34.3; 51.1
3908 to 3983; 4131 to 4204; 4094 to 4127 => -0.108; 38.4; 64.5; 65.3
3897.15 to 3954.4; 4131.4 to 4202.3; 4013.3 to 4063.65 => -0.200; 40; 62.3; 65.4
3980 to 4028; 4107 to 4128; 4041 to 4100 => 0.050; 62.1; 62.5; 67.8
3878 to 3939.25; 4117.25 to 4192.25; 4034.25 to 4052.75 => -0.147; 40.4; 62.2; 65.8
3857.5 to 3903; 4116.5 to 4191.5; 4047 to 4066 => -0.053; 44.6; 61.2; 65.8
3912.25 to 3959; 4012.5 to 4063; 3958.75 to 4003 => 0.040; 38.2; 47.8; 62.4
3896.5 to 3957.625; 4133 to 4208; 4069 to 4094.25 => -0.149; 40.6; 64.7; 65.4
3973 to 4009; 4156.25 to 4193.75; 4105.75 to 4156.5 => -0.042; 57.6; 66.4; 65.8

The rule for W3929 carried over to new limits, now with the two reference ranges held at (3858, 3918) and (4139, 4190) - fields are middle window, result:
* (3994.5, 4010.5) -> -2.2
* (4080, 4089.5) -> -1.1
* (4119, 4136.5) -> -0.6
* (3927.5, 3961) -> 9.5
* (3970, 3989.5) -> 1.5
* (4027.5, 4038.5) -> -0.9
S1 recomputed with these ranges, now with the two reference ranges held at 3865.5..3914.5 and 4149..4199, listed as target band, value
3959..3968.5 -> 3.8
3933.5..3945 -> 5.2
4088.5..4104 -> -0.5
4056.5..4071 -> -0.6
